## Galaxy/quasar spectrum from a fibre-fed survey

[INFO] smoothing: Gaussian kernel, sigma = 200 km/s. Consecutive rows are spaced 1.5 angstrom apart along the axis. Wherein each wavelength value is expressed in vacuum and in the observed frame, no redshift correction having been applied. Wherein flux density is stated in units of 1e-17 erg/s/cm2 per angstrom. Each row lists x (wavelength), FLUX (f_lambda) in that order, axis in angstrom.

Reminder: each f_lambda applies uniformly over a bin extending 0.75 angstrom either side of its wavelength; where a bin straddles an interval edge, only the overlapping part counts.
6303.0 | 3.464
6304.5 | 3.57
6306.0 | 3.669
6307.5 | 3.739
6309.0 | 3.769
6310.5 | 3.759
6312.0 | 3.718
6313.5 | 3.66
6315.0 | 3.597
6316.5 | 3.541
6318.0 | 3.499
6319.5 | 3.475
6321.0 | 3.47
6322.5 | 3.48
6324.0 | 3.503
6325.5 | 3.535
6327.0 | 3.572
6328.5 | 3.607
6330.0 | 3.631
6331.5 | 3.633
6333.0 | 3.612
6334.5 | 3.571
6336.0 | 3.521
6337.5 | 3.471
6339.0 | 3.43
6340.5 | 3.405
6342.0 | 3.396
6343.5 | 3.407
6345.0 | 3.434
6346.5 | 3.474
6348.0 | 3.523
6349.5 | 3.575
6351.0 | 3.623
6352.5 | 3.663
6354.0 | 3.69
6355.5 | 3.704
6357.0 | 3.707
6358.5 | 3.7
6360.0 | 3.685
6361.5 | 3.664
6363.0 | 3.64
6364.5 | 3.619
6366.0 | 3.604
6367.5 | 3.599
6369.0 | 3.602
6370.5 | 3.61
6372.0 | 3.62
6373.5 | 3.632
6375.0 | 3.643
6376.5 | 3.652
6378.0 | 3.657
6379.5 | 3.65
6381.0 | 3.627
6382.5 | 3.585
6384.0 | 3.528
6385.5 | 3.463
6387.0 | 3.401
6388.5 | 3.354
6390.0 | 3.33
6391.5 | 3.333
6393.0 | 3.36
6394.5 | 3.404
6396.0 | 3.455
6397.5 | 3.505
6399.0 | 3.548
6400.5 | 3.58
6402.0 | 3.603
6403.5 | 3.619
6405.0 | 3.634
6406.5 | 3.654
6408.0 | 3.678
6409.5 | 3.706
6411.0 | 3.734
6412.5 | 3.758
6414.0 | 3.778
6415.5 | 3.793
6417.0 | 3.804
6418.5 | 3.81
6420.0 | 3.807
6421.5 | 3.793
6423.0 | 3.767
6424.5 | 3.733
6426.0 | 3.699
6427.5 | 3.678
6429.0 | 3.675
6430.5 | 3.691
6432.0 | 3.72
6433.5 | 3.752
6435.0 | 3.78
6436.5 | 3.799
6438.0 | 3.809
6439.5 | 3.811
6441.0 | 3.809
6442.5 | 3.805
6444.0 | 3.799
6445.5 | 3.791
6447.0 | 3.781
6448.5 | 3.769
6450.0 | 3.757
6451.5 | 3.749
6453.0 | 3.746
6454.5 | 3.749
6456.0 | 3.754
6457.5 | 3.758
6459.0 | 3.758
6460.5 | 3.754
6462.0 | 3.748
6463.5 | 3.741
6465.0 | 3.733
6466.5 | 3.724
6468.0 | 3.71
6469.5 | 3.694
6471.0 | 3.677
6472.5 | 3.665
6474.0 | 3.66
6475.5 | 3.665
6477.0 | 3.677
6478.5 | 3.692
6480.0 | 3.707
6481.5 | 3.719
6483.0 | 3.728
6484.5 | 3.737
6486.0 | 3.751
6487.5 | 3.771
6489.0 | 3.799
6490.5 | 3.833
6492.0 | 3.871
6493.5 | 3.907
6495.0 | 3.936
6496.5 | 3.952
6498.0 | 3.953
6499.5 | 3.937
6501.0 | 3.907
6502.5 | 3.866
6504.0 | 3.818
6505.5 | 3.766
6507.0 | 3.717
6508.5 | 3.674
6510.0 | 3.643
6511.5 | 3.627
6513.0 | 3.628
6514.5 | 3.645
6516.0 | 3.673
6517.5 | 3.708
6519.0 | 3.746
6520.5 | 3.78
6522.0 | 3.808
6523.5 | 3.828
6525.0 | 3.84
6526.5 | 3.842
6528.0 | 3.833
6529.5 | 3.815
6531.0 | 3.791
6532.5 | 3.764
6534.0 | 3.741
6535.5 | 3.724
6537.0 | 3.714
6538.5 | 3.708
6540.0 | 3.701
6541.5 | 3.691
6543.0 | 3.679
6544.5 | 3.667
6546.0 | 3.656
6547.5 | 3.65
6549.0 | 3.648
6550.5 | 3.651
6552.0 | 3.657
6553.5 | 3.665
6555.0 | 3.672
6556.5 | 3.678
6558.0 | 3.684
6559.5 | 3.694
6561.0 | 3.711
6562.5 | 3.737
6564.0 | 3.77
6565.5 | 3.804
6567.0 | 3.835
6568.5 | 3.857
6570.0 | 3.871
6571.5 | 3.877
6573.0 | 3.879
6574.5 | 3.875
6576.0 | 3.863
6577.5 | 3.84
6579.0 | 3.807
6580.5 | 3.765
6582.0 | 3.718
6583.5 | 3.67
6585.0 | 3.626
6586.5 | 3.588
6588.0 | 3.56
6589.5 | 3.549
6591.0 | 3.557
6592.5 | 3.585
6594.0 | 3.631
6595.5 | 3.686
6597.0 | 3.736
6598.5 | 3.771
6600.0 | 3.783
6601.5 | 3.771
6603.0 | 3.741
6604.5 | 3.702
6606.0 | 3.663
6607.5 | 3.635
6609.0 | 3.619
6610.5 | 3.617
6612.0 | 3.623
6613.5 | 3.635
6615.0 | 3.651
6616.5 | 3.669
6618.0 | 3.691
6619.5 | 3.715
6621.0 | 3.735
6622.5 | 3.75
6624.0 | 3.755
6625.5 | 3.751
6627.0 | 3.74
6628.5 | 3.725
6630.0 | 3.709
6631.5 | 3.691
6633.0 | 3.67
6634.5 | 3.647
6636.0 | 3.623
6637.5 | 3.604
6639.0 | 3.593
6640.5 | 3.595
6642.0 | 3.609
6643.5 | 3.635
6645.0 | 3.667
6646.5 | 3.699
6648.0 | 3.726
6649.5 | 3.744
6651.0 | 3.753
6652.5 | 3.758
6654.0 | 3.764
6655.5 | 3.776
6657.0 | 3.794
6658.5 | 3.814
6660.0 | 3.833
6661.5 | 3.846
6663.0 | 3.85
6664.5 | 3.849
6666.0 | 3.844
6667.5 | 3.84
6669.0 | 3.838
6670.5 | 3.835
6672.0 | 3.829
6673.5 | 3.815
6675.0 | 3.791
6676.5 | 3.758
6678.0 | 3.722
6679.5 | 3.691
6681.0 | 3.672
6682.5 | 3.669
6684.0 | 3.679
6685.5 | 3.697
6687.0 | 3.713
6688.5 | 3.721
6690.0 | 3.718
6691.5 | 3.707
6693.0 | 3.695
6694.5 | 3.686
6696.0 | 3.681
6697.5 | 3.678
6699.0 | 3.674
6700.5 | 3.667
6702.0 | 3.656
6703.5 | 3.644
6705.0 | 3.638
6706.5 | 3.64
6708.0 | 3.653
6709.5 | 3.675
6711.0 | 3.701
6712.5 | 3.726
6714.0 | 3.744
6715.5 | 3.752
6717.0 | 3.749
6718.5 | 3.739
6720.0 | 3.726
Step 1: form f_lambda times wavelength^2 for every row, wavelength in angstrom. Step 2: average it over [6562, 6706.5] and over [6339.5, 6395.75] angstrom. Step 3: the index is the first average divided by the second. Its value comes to 1.14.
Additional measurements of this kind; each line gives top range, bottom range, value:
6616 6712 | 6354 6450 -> 1.10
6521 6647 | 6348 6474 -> 1.07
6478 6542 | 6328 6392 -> 1.11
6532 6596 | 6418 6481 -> 1.03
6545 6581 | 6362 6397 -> 1.12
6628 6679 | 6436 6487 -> 1.06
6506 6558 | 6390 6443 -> 1.05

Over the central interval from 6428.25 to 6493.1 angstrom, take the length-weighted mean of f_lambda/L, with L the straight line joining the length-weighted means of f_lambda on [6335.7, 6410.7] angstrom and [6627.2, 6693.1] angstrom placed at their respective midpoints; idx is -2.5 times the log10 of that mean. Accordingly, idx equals -0.04 mag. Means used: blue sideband 3.56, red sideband 3.73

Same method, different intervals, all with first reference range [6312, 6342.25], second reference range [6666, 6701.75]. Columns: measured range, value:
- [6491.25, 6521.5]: -0.04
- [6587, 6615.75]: 0.01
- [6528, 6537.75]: -0.03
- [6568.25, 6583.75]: -0.04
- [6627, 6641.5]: 0.01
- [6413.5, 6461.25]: -0.05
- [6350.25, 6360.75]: -0.04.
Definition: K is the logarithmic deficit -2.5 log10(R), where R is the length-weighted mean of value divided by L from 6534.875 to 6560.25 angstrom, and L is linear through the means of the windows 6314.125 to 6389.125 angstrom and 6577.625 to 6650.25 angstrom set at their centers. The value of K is -0.01 mag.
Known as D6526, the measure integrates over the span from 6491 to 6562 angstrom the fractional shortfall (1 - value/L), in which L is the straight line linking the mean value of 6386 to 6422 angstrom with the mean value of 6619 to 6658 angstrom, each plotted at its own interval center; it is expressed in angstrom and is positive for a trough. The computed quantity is -1.90 angstrom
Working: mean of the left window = 3.6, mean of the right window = 3.7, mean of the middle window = 3.75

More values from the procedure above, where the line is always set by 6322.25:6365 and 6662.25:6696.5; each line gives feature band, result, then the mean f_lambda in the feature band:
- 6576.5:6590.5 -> 0.1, 3.68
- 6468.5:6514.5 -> -1.4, 3.76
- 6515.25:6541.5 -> -0.7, 3.76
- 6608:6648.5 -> 0.6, 3.67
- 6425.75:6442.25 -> -0.6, 3.75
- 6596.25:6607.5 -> -0.1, 3.73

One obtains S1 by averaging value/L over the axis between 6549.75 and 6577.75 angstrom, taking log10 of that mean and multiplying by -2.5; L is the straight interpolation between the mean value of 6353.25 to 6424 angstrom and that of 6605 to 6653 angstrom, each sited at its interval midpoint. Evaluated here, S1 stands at -0.03 mag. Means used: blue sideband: 3.62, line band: 3.77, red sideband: 3.68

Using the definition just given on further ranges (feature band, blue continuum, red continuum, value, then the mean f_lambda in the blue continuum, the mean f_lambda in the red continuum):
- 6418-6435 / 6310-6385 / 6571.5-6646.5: -0.037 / 3.58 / 3.69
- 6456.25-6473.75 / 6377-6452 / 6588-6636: -0.016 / 3.66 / 3.68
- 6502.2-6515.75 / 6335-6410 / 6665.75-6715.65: -0.022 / 3.56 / 3.72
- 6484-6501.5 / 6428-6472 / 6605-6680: -0.034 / 3.75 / 3.72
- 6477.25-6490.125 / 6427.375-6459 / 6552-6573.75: 0.007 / 3.76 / 3.76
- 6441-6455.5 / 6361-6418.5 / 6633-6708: -0.045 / 3.59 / 3.72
